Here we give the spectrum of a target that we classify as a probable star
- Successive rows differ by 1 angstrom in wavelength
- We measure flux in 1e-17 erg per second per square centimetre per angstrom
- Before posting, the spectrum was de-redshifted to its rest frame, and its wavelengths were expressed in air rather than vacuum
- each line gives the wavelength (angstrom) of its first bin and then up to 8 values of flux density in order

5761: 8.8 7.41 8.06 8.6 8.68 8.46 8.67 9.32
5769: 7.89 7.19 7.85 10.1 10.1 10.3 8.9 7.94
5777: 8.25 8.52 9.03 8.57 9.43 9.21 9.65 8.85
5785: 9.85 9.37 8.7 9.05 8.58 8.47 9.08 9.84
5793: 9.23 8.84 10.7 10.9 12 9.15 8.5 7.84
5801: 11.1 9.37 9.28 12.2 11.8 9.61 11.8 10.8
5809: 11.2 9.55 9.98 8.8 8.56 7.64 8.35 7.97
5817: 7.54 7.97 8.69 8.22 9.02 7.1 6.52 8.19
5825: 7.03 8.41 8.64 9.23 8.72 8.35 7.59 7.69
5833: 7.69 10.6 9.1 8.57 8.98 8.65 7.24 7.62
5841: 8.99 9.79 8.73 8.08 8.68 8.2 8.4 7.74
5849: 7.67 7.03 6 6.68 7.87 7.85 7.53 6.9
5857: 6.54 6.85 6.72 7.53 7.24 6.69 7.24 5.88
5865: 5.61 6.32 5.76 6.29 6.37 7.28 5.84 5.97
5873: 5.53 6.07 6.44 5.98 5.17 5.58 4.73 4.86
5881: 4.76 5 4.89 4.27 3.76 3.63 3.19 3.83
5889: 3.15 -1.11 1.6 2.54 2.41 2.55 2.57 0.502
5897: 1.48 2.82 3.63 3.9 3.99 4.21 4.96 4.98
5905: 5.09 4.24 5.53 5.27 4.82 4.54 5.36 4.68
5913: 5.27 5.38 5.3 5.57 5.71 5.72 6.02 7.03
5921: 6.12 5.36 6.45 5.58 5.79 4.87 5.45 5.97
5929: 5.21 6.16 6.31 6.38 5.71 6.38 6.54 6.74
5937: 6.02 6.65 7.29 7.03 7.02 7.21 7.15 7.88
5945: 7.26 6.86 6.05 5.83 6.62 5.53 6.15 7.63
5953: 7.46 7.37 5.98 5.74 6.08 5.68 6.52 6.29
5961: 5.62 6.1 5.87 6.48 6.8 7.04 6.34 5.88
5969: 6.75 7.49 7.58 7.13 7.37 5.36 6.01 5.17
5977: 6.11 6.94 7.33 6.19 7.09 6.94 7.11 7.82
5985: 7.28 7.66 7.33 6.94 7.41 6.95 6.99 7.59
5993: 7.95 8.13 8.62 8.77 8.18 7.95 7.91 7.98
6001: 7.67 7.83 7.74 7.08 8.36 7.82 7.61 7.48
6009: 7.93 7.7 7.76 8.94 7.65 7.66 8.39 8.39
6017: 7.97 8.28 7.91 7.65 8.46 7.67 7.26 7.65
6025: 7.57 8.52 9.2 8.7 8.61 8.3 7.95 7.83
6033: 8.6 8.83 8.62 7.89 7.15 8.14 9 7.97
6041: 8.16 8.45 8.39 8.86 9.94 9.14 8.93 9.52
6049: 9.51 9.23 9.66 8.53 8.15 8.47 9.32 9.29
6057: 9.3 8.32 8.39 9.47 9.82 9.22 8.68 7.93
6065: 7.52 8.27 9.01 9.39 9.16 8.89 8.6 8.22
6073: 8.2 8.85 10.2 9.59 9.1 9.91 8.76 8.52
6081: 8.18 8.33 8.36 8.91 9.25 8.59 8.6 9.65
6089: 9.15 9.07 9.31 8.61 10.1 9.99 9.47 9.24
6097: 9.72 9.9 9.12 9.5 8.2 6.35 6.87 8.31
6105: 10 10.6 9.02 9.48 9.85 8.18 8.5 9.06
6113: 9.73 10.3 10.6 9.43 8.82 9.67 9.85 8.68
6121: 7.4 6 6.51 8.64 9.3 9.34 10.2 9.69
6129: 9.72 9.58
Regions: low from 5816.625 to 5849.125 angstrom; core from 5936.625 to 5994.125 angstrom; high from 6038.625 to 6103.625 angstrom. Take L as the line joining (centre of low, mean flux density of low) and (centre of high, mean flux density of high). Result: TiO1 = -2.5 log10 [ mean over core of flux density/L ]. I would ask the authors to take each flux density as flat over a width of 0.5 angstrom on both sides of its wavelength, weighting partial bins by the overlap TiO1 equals 0.27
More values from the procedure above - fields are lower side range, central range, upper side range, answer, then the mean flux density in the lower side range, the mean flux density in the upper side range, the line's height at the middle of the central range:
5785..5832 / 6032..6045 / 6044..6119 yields 0.08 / 9.11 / 9.05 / 9.06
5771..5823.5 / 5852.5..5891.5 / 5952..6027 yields 0.47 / 9.26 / 7.29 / 8.49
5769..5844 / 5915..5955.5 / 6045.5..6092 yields 0.38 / 9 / 8.92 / 8.96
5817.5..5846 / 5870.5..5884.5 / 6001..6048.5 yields 0.48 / 8.36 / 8.2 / 8.32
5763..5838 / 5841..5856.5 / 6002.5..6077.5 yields 0.14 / 9.01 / 8.48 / 8.9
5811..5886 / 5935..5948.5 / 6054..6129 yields 0.16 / 7.24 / 8.97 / 7.9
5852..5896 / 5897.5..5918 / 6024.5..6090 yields 0.22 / 5.21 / 8.75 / 5.86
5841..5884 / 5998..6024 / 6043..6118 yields 0.05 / 6.67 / 9.03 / 8.28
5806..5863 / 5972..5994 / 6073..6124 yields 0.23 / 8.21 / 8.98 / 8.64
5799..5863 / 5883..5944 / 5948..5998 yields 0.46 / 8.42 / 6.85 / 7.5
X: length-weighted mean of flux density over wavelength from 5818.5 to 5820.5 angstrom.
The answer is 8.46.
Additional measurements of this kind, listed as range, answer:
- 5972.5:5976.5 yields 5.98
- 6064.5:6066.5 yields 7.89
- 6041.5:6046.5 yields 8.96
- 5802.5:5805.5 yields 11.1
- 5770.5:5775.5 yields 9.45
